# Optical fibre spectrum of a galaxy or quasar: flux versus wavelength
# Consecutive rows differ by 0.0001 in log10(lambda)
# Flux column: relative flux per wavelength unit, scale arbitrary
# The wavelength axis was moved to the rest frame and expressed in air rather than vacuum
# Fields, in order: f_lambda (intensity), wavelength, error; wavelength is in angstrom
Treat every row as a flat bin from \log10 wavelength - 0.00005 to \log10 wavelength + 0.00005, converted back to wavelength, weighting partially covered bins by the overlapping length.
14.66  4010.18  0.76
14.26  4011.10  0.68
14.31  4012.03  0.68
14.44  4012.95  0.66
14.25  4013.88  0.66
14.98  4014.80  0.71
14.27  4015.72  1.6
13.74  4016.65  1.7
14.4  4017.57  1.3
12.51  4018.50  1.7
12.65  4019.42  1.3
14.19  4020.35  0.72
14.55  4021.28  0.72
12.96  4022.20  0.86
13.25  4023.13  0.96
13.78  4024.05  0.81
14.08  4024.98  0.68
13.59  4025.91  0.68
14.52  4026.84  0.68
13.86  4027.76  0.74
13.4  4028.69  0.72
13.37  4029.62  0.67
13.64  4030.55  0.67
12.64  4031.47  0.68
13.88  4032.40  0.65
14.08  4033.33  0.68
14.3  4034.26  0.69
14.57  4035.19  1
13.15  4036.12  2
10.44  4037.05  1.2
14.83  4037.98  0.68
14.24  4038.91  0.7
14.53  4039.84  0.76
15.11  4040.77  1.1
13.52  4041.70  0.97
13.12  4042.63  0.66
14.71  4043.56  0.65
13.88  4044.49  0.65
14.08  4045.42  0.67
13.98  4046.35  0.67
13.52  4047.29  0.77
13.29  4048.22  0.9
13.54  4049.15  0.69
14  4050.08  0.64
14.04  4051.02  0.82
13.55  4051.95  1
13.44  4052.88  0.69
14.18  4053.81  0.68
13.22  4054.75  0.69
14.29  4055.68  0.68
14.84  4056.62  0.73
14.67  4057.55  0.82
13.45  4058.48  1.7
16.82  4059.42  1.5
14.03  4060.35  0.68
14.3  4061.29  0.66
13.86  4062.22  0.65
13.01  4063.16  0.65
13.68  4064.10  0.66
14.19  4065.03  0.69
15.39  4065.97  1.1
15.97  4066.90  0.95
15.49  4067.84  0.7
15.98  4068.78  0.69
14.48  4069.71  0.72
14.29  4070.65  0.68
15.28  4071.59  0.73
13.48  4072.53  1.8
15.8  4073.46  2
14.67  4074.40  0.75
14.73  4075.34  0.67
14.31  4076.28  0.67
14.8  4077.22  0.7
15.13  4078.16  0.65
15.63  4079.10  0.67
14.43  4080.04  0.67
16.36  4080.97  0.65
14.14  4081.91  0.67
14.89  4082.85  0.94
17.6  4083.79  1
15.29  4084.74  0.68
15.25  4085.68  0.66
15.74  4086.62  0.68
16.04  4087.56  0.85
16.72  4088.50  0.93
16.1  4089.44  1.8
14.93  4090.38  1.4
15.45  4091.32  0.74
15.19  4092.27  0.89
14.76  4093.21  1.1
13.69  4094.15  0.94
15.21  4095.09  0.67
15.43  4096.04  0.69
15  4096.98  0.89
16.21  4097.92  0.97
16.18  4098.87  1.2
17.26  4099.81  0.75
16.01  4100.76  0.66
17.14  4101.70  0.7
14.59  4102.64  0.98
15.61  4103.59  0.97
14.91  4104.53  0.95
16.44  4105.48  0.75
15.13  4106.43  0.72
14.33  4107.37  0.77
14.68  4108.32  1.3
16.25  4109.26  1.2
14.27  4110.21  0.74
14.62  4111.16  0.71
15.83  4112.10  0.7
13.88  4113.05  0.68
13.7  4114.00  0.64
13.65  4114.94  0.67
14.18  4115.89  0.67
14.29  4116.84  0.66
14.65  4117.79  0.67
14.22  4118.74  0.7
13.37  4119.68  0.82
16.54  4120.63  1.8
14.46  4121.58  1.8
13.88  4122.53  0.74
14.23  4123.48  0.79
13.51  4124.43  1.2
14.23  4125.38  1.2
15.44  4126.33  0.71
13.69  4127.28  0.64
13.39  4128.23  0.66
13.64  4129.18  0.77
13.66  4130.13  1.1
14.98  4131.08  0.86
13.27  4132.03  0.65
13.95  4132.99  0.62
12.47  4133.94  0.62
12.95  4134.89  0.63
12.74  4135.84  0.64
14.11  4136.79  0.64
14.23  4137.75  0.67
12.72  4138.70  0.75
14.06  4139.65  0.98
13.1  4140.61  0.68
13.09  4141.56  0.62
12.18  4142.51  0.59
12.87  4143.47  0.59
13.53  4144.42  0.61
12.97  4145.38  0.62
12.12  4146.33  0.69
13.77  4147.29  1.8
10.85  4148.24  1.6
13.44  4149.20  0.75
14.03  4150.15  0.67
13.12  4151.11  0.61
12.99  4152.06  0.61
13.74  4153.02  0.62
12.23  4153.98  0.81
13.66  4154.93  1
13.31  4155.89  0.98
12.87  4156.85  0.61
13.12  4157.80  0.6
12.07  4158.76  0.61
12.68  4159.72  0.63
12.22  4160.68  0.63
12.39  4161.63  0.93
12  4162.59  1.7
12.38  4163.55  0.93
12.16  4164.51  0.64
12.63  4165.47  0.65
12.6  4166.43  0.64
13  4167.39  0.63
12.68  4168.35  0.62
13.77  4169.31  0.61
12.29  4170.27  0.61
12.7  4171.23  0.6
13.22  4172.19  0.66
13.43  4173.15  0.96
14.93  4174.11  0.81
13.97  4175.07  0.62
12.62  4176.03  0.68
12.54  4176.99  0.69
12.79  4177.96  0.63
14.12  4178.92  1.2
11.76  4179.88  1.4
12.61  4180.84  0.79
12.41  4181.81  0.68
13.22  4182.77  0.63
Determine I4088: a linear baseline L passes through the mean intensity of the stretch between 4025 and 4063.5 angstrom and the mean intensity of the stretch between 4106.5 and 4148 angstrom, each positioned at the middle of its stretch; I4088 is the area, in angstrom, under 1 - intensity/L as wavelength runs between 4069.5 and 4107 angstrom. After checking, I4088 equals -4.0 angstrom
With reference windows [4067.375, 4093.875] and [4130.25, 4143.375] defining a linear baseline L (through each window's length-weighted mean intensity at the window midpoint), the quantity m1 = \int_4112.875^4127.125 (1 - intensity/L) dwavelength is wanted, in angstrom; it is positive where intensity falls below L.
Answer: -0.4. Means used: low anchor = 15.2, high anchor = 13.4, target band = 14.3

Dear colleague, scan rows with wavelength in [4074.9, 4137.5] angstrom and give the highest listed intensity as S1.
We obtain 17.6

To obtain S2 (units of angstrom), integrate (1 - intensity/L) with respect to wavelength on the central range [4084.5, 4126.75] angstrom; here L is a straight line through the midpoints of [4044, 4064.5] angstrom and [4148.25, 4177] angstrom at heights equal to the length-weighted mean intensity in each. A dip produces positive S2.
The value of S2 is -4.97 angstrom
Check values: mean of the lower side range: 14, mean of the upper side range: 12.9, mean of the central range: 15.1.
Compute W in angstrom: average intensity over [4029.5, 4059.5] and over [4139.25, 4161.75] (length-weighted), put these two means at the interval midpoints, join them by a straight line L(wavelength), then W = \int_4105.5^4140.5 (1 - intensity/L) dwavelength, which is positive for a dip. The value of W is -2.59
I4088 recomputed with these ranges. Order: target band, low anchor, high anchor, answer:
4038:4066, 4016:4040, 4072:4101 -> 0.5 angstrom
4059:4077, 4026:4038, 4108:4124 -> -1.0 angstrom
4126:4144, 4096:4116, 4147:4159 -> 0.5 angstrom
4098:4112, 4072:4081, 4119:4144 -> -1.2 angstrom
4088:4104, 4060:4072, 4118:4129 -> -1.3 angstrom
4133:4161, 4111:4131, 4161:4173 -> 0.7 angstrom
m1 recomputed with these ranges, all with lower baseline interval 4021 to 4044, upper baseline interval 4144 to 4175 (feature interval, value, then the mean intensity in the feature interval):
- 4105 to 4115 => -1.2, 14.8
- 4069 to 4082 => -1.3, 14.9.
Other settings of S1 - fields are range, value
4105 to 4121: 16.54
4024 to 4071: 16.82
